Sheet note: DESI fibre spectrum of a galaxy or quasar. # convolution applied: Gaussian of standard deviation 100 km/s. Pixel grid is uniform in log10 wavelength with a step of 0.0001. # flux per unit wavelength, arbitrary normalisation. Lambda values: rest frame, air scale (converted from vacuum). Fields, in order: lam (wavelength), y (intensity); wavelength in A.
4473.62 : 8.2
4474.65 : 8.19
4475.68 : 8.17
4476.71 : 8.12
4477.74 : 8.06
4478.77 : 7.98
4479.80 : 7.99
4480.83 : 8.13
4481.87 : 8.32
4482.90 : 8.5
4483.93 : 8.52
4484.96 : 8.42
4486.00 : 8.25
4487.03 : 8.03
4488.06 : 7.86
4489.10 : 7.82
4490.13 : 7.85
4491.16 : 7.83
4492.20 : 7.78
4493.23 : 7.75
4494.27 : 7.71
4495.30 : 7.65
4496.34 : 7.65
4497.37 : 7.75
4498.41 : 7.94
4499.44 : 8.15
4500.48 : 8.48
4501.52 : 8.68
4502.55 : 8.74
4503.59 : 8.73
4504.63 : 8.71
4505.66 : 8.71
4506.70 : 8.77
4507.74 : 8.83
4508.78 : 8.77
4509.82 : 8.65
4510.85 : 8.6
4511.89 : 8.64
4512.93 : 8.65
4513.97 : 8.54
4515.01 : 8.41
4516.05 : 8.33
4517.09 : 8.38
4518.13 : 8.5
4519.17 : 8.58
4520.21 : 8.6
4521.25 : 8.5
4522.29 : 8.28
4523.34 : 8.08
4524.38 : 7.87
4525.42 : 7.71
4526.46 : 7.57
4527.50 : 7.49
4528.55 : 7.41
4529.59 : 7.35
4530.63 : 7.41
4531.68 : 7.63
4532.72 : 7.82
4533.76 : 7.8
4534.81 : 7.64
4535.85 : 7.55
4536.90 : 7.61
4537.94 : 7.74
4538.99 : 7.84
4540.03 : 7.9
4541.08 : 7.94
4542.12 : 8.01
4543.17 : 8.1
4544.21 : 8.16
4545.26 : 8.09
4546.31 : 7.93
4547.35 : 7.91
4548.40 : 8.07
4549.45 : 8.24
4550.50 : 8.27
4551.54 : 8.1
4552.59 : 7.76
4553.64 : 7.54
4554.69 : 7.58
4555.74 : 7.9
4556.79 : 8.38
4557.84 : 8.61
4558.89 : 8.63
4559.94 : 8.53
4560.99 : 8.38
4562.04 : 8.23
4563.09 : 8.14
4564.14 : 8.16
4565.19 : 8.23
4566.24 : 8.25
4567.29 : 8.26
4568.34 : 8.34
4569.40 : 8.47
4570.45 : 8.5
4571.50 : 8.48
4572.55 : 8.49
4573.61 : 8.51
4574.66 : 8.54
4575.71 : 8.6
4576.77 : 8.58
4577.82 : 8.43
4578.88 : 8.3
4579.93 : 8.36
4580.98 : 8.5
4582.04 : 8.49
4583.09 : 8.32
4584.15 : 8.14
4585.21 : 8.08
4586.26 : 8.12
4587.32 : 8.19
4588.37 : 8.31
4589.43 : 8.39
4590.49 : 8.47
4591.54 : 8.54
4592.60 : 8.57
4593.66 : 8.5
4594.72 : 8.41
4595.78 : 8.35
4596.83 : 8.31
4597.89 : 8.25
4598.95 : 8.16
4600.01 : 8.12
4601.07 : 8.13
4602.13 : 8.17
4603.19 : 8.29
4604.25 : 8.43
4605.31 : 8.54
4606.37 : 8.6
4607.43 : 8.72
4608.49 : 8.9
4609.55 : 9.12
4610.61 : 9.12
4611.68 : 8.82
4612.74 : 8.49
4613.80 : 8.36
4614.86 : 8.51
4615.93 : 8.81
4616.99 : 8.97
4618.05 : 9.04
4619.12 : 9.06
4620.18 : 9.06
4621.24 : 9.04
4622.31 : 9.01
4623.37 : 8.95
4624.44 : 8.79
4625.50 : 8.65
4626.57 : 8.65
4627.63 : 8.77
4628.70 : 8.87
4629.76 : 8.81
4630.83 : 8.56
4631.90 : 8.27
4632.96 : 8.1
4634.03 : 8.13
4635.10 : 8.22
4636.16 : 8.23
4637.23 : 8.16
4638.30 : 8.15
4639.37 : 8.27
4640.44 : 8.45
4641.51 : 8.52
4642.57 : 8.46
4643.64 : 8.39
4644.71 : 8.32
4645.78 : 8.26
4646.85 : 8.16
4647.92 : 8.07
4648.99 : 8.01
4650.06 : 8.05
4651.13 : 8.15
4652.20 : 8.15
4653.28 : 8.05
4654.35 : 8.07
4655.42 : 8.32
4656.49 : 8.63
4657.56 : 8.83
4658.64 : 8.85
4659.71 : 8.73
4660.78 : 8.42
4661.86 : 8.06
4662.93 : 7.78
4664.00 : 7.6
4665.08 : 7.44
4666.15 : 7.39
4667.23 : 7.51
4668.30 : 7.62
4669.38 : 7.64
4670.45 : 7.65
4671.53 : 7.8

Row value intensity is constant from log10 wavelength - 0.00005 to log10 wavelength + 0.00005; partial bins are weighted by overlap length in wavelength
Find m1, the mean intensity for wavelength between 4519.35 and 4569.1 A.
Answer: 8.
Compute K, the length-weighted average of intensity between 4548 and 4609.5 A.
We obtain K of 8.33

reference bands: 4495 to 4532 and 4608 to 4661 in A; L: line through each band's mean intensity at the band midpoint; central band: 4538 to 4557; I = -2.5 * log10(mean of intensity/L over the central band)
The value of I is 0.05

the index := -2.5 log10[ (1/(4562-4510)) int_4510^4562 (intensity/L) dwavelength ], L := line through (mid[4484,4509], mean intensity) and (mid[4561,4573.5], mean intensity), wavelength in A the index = 0.03 mag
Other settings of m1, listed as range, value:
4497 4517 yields 8.53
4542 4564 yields 8.12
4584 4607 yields 8.33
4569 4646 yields 8.5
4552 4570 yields 8.2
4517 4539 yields 7.87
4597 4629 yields 8.67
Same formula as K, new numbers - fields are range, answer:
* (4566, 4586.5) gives 8.39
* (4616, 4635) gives 8.74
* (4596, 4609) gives 8.39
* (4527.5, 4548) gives 7.77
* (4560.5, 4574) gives 8.34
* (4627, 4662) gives 8.35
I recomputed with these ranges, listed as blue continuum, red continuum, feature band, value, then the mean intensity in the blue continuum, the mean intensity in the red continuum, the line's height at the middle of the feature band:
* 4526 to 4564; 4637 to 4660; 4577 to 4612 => -0.04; 7.93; 8.32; 8.11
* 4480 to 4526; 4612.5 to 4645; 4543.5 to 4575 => 0.03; 8.28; 8.59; 8.42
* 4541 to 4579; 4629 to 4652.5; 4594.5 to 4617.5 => -0.03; 8.24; 8.28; 8.26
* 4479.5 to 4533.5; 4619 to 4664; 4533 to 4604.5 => 0.01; 8.18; 8.43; 8.29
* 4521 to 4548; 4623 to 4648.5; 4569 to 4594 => -0.04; 7.81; 8.42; 8.1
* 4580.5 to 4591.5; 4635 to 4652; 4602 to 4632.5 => -0.06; 8.31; 8.24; 8.27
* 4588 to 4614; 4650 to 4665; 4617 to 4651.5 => -0.02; 8.48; 8.24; 8.34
